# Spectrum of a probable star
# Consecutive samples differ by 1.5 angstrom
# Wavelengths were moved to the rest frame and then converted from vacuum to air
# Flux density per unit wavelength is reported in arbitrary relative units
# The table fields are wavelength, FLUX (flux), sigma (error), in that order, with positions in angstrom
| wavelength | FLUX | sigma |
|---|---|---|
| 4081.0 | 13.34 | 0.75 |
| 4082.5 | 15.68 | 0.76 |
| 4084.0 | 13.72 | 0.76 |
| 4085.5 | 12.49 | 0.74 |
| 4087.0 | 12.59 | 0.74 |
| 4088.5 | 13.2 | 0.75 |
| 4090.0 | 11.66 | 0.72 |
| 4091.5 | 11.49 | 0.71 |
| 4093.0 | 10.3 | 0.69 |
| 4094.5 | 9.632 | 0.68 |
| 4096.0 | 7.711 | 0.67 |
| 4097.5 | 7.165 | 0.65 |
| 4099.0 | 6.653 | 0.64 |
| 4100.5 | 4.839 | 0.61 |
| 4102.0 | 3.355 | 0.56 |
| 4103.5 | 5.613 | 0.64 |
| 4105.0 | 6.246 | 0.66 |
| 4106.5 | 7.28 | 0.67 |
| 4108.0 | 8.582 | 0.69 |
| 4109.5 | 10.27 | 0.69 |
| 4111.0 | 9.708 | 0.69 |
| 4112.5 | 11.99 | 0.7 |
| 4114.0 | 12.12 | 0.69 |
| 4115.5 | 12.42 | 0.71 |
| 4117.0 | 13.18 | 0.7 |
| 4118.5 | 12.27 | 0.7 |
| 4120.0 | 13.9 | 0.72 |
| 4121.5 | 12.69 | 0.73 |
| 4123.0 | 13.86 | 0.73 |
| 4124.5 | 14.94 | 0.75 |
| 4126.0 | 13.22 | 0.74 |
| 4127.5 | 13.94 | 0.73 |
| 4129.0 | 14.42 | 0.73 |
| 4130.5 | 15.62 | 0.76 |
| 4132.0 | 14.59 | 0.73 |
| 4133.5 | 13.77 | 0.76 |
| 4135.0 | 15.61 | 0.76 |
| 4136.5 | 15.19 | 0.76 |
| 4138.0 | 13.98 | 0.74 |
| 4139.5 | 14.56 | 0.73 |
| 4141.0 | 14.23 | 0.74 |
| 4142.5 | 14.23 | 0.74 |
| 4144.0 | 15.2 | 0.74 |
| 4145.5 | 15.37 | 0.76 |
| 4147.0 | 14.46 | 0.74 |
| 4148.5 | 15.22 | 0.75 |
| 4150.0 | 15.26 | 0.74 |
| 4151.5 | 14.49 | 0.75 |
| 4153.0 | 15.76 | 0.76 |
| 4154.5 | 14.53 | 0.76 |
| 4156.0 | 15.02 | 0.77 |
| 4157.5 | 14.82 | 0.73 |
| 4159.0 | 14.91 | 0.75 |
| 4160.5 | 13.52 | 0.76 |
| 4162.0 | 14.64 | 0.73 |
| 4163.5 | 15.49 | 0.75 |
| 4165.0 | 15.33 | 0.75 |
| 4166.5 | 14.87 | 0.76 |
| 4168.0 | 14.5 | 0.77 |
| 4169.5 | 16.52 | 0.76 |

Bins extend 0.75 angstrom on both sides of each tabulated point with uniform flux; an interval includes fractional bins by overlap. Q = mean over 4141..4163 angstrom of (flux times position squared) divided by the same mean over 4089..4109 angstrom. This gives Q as 1.94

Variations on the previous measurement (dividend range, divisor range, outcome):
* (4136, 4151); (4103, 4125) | 1.36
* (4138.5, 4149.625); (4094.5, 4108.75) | 2.30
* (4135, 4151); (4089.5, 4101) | 1.74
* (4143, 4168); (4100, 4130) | 1.40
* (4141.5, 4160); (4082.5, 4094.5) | 1.25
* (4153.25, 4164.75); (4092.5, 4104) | 2.22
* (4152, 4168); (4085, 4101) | 1.56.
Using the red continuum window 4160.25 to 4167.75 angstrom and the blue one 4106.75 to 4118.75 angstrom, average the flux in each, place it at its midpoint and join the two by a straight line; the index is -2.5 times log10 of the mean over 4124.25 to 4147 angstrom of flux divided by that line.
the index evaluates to -0.14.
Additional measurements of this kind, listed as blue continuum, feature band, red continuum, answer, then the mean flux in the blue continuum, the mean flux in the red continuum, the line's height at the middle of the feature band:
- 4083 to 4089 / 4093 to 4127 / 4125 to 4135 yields 0.36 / 13.1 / 14.4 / 13.8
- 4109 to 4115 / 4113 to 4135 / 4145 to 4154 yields -0.11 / 11.1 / 15.1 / 12.4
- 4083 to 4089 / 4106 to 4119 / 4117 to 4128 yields 0.22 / 13.1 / 13.5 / 13.4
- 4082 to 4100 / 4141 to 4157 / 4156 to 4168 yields -0.06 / 10.9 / 14.8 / 14.1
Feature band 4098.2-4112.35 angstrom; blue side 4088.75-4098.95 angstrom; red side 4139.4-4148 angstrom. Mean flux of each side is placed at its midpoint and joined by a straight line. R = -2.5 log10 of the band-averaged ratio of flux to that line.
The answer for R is 0.45 mag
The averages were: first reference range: 9.63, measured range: 7.16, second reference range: 14.7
